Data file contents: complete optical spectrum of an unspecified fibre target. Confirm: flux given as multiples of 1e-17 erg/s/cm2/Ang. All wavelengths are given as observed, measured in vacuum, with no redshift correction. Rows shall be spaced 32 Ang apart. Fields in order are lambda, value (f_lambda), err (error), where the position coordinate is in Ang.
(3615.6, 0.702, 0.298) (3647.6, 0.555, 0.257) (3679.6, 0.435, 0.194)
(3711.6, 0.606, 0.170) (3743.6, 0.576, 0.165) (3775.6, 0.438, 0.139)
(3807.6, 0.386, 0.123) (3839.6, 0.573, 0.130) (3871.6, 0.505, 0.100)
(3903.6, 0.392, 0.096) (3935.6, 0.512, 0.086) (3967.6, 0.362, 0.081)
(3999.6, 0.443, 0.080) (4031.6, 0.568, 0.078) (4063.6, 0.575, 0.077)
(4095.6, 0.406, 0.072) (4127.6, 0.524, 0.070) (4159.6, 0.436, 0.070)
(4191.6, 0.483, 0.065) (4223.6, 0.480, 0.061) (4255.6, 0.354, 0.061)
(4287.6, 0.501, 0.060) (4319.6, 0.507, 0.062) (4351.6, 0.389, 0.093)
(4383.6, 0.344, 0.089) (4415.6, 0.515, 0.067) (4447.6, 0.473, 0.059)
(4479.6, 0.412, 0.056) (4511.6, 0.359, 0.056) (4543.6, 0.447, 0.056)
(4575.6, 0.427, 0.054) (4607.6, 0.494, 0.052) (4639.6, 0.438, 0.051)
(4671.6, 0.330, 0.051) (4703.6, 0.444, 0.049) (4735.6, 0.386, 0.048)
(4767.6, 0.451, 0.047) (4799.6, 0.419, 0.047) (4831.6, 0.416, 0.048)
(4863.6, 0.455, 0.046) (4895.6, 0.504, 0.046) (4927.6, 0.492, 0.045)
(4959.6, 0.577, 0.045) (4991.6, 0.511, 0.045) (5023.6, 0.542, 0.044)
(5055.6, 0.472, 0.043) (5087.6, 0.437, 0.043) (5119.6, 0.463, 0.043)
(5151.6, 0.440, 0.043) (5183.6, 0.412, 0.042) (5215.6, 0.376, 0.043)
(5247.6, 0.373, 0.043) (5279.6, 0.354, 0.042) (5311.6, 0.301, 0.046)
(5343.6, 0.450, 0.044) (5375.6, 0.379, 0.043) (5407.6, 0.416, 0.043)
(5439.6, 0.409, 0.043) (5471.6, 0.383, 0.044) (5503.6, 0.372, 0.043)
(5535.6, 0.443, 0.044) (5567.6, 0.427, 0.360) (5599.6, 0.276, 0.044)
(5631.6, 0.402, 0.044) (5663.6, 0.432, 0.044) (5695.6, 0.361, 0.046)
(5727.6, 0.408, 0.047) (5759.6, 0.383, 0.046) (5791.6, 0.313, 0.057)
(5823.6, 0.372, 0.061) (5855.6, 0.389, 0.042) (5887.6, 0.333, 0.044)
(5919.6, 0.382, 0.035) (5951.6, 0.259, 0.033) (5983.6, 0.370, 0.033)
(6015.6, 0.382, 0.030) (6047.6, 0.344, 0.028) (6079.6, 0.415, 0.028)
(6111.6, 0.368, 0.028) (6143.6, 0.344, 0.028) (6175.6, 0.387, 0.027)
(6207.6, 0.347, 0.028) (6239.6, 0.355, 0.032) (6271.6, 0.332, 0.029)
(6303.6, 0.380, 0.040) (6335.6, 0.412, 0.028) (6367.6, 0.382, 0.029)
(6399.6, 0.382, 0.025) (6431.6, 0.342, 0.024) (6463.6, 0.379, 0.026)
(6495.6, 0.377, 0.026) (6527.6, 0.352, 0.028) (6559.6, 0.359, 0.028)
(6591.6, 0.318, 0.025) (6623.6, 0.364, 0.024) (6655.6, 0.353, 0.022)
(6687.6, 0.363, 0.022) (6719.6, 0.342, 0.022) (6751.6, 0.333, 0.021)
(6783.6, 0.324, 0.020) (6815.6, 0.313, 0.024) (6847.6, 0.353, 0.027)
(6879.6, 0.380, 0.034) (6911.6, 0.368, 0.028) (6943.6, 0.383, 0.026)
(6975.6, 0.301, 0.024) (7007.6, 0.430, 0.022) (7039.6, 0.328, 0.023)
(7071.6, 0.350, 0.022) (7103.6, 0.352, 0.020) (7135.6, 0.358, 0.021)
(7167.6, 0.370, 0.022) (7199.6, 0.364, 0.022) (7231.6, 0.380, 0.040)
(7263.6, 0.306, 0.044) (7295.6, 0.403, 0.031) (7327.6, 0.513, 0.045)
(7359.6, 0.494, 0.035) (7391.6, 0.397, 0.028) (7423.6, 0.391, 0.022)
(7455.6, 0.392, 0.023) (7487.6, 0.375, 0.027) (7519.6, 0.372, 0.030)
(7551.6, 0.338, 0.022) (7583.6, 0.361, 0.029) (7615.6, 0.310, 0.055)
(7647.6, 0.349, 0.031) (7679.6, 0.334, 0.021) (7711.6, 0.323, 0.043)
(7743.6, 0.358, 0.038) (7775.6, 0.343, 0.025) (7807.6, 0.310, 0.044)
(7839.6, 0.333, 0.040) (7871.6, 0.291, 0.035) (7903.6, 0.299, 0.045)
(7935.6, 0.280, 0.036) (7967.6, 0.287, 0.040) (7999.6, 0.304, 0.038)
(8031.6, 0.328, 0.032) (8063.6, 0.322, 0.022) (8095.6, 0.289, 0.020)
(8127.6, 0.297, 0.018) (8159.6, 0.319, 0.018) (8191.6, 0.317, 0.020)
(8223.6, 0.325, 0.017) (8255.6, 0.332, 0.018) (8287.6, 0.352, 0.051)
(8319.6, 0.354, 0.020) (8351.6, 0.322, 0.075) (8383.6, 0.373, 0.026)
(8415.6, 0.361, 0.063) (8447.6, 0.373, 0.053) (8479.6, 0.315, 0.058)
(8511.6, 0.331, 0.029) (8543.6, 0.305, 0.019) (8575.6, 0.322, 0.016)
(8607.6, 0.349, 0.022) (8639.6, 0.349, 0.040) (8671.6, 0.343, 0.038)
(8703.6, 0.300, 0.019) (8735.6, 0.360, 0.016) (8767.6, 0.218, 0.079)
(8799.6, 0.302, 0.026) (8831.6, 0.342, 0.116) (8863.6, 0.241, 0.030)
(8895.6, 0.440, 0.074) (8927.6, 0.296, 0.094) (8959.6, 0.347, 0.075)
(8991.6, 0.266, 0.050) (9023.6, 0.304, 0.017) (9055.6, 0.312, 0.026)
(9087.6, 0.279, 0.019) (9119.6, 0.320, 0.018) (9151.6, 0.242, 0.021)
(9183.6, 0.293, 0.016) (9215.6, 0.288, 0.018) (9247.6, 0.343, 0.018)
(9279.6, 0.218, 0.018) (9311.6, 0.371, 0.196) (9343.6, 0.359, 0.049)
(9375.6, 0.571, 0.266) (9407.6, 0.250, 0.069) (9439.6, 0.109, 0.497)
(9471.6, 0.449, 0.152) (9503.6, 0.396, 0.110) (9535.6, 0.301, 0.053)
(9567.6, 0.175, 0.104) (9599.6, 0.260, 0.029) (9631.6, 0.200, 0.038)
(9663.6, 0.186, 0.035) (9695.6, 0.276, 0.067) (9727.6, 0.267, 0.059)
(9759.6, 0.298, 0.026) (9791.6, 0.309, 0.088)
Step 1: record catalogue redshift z 0.12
